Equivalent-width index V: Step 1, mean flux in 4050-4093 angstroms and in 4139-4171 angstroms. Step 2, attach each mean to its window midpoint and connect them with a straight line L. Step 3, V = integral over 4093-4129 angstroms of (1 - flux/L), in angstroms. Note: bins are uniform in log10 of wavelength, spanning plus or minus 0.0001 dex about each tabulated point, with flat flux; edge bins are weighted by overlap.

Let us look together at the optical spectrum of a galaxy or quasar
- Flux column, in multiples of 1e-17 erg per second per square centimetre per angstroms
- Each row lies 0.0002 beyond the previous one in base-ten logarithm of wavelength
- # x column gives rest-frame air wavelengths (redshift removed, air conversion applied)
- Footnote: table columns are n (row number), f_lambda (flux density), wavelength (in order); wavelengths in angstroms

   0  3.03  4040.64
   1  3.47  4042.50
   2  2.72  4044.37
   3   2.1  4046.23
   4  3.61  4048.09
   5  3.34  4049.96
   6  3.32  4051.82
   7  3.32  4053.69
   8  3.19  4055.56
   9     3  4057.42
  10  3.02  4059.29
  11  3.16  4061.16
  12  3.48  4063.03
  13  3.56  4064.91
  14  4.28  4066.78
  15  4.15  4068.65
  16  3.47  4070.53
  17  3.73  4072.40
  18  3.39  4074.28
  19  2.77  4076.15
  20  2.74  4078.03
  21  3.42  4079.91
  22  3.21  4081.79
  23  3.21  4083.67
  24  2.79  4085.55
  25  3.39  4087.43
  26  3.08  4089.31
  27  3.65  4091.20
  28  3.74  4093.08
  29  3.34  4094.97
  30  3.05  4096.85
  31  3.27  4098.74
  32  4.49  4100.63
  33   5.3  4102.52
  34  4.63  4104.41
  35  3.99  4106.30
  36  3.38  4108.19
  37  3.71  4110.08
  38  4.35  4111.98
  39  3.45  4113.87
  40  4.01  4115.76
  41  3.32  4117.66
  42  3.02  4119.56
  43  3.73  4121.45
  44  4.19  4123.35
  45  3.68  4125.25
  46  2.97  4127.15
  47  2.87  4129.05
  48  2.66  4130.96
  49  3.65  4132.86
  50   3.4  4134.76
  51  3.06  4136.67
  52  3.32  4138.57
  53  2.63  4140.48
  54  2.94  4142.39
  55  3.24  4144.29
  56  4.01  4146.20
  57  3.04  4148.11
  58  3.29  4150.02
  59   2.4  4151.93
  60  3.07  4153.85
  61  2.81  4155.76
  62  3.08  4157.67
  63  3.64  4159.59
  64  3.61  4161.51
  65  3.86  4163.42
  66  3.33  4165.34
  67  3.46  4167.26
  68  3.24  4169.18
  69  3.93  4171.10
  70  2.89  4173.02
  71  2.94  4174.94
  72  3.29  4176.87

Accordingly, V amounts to -4.9 angstroms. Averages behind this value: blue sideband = 3.34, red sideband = 3.25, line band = 3.75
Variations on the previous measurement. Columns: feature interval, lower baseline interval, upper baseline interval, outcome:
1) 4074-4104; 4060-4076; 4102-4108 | 4.69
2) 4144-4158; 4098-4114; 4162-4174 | 2.02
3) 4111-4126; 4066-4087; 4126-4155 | -2.45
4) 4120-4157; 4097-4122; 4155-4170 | 4.15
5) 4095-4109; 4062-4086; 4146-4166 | -2.59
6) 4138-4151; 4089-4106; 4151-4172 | 0.95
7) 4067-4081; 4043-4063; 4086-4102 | -0.46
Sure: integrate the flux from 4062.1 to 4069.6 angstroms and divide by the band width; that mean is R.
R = 3.86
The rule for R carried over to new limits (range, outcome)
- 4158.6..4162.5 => 3.62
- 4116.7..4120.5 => 3.17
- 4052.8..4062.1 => 3.14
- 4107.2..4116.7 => 3.78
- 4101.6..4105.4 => 4.95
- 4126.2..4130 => 2.92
